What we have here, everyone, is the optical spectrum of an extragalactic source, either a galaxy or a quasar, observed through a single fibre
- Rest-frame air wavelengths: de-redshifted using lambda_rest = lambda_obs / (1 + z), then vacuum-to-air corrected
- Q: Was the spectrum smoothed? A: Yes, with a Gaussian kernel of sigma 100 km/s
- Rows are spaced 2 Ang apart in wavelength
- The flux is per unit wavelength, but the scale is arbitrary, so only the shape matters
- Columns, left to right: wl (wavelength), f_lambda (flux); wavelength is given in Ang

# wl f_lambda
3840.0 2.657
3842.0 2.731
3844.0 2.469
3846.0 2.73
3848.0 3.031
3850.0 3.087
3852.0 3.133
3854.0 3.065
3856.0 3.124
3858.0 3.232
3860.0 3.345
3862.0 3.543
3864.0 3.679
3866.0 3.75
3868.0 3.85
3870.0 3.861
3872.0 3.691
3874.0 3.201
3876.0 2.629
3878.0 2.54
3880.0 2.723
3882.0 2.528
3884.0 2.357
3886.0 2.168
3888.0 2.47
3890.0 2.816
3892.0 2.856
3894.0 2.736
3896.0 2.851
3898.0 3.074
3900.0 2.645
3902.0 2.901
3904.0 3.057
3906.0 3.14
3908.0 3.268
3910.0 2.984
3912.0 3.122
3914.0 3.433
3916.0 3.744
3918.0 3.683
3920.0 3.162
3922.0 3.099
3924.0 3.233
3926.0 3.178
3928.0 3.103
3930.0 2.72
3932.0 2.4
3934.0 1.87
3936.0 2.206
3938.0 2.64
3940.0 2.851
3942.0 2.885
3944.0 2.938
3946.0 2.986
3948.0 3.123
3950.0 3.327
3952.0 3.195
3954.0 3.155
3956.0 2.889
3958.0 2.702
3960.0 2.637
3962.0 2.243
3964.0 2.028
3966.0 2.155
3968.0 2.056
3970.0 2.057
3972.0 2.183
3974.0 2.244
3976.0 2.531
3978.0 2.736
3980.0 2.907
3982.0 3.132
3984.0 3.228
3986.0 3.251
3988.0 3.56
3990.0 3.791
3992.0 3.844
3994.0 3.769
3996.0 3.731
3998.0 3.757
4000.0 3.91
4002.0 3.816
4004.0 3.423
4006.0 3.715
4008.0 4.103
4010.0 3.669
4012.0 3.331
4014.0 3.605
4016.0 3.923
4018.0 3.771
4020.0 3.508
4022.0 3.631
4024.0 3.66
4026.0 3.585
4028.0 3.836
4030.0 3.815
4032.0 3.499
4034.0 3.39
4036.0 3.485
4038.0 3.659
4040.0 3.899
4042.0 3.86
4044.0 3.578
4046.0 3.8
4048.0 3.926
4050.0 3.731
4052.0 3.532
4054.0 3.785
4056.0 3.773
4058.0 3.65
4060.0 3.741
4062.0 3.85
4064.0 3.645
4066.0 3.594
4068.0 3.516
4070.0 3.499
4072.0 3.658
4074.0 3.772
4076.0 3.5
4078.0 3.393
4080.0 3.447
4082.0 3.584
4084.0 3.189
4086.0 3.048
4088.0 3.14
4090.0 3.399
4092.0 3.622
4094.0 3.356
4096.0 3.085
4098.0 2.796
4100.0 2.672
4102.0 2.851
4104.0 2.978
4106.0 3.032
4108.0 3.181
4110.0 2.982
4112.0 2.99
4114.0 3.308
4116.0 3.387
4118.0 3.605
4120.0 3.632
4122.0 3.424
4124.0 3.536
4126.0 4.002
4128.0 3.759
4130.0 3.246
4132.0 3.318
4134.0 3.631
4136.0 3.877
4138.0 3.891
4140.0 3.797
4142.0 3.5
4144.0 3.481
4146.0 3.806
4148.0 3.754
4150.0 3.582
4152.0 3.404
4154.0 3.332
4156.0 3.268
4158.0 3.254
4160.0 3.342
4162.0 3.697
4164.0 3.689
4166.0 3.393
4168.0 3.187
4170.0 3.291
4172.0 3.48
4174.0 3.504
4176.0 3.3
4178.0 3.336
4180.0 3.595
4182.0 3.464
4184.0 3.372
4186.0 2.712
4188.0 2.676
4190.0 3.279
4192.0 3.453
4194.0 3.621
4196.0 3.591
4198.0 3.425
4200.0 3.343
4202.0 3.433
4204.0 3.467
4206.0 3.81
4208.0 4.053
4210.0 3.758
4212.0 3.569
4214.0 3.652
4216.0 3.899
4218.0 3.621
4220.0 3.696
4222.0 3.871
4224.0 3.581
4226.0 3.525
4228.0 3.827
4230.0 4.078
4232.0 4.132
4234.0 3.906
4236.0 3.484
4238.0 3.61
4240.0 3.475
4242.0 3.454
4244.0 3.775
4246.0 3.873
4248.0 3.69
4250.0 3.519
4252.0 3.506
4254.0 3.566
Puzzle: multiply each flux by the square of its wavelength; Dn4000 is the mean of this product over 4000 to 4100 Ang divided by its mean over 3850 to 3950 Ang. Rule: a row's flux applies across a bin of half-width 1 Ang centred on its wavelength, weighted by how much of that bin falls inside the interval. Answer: 1.28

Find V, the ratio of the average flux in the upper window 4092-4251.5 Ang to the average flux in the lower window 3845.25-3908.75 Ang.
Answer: 1.15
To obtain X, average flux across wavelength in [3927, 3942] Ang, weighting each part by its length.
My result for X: 2.56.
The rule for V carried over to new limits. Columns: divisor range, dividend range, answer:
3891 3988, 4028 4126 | 1.21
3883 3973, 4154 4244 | 1.26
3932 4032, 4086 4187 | 1.08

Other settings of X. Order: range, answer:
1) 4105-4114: 3.08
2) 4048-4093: 3.56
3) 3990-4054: 3.7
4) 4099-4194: 3.39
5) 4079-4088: 3.3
